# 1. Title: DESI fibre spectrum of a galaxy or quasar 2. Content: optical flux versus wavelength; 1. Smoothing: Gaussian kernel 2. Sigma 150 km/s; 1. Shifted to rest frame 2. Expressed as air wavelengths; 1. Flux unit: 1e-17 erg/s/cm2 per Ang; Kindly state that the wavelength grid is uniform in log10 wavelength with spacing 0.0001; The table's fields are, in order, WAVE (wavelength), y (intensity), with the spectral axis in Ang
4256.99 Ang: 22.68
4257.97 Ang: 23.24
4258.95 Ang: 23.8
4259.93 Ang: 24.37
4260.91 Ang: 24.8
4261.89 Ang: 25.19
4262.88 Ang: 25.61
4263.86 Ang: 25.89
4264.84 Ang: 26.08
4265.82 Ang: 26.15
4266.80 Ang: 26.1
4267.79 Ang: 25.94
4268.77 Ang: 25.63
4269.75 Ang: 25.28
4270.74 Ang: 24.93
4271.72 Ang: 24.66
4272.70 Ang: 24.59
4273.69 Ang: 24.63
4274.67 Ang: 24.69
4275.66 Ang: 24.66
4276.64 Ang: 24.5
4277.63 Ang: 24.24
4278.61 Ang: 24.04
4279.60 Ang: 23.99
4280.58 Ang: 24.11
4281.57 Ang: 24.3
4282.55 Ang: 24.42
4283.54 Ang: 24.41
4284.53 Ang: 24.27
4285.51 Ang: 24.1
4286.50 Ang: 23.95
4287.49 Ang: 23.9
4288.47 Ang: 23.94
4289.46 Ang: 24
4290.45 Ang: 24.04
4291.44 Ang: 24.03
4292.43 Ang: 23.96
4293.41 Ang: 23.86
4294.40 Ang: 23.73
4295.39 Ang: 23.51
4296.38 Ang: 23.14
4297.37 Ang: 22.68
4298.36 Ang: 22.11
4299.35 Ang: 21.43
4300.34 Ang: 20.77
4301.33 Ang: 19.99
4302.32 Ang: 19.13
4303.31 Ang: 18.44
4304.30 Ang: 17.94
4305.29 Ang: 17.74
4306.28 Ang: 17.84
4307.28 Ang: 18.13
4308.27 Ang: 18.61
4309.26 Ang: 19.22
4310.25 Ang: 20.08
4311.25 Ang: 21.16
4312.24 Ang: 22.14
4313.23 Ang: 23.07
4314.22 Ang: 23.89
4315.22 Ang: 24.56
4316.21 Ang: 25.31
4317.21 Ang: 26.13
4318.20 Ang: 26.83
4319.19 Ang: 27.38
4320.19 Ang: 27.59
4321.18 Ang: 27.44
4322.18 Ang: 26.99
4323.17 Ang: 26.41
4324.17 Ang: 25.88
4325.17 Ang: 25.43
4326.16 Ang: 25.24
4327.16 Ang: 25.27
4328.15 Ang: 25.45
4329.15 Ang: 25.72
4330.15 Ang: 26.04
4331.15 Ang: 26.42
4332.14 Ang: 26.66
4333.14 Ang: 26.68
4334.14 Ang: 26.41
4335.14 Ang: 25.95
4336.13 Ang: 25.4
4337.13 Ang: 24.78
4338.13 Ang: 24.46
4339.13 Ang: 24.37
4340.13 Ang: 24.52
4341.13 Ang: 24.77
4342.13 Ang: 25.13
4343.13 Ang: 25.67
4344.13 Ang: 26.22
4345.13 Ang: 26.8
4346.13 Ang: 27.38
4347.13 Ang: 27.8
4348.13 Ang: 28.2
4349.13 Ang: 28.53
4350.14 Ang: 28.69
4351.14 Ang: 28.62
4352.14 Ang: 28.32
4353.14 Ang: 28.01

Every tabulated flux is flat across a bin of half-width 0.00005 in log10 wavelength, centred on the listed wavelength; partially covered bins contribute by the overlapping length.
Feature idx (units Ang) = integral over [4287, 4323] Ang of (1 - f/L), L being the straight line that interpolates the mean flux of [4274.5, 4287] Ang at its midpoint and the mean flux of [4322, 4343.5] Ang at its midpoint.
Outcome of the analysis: 3.22 Ang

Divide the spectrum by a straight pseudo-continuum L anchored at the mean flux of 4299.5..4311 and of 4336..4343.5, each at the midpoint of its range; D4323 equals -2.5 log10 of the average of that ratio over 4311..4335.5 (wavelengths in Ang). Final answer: -0.17 mag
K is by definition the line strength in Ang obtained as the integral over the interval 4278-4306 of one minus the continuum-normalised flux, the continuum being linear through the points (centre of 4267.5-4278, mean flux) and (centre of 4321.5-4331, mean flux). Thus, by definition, 2.8 Ang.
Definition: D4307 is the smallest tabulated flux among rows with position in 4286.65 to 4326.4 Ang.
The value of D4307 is 17.74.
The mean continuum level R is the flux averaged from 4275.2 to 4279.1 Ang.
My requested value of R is 24.4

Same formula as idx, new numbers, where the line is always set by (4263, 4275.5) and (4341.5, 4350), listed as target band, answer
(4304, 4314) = 2.47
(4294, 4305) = 2.08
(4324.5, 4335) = 0.28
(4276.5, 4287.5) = 0.62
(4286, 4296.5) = 0.81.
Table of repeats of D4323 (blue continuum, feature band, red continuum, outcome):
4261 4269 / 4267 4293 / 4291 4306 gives -0.03 mag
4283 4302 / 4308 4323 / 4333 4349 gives 0.02 mag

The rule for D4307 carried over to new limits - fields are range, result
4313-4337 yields 23.07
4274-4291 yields 23.9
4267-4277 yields 24.5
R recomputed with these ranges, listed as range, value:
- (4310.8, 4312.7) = 21.7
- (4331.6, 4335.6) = 26.4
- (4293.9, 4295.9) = 23.6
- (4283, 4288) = 24.1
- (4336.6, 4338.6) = 24.6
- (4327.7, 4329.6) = 25.5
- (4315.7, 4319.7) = 26.4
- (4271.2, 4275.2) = 24.6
